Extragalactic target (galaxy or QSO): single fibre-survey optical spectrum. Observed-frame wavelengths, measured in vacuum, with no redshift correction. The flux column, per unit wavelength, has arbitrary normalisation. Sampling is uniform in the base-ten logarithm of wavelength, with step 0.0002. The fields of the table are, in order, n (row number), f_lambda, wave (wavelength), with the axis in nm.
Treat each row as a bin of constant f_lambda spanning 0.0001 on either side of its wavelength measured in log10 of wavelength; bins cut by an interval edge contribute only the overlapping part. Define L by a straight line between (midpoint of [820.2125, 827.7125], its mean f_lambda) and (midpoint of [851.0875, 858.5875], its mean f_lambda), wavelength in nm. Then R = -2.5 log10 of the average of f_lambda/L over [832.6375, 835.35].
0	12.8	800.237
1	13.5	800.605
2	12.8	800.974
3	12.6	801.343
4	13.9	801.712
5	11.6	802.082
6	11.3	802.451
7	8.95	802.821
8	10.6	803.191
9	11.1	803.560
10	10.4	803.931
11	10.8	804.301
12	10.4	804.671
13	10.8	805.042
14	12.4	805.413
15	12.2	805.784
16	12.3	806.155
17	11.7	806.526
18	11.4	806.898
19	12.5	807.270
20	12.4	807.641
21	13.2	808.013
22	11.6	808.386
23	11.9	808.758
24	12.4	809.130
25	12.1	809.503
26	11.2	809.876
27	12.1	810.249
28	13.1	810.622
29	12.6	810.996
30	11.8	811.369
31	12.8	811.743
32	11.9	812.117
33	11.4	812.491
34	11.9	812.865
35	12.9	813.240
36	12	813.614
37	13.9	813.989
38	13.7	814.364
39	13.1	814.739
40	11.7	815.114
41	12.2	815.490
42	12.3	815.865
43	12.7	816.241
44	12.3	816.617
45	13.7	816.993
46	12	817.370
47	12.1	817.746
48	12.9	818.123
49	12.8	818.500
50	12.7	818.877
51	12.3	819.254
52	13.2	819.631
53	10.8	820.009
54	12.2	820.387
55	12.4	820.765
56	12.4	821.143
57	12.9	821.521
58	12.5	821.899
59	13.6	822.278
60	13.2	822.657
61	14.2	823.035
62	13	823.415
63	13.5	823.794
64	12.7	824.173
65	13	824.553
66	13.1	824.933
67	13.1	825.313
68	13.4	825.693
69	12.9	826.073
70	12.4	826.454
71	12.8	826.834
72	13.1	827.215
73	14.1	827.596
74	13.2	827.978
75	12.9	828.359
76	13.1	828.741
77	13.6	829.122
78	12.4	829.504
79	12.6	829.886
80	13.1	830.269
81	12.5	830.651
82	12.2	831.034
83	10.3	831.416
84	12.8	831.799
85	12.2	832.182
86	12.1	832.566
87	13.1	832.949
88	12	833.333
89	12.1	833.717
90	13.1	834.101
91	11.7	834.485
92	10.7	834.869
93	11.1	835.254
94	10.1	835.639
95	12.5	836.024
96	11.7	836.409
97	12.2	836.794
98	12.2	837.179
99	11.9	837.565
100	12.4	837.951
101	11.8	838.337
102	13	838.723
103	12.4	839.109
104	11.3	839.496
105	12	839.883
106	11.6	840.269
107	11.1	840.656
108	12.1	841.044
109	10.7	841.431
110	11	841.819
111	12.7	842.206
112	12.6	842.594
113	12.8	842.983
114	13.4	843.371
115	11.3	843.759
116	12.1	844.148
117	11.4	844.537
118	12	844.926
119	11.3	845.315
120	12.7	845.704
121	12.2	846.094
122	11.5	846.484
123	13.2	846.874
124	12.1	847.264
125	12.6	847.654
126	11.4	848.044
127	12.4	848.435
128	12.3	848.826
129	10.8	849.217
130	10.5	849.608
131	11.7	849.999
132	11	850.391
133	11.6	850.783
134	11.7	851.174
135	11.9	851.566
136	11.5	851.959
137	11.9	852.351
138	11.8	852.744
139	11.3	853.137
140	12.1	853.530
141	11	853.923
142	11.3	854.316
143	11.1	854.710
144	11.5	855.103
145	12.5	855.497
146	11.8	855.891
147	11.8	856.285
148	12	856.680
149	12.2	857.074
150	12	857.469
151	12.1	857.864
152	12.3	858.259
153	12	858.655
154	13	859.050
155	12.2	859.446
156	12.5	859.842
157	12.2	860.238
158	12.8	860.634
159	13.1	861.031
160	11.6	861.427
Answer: 0.05 mag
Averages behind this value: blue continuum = 13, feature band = 12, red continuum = 11.8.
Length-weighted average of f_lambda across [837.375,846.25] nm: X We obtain 12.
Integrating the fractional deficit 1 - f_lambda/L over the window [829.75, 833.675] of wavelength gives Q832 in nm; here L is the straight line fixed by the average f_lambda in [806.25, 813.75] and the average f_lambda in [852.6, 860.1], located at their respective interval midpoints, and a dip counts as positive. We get -0.08 nm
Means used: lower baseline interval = 12.1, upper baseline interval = 11.9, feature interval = 12.3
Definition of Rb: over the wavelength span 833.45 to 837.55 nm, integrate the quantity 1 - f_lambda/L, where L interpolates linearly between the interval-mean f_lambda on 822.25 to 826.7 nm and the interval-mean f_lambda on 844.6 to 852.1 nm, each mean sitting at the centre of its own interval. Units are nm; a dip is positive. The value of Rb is 0.255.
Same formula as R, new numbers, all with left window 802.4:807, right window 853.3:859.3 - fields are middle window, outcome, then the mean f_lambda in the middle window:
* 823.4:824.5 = -0.149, 13.1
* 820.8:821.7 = -0.114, 12.6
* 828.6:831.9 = -0.090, 12.5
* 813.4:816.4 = -0.131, 12.7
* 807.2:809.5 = -0.107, 12.3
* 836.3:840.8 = -0.032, 12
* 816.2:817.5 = -0.128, 12.7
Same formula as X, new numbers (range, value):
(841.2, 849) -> 12.1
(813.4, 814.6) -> 13.2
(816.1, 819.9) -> 12.6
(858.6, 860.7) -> 12.5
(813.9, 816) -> 12.8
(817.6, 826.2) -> 12.8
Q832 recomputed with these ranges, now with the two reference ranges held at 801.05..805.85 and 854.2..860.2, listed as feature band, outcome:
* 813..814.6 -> -0.23 nm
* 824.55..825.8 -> -0.17 nm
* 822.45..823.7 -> -0.20 nm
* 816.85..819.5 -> -0.26 nm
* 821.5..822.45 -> -0.12 nm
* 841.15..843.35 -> -0.05 nm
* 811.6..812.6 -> -0.05 nm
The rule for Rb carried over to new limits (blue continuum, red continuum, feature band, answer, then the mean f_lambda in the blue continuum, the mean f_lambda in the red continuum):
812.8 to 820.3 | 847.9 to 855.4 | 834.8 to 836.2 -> 0.10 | 12.6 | 11.5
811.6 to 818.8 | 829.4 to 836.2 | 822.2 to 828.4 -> -0.48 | 12.5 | 12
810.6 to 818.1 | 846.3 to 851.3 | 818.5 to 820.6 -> 0.02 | 12.5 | 11.8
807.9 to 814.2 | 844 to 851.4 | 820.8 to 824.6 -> -0.30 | 12.3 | 11.8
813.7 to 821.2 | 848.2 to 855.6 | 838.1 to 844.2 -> -0.06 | 12.6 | 11.6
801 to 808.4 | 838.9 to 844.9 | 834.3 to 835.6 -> 0.09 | 11.6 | 11.9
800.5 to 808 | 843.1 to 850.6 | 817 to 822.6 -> -0.37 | 11.7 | 11.9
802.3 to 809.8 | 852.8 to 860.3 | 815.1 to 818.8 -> -0.29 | 11.5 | 11.9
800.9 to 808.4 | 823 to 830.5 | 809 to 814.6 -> -0.13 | 11.6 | 13.1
